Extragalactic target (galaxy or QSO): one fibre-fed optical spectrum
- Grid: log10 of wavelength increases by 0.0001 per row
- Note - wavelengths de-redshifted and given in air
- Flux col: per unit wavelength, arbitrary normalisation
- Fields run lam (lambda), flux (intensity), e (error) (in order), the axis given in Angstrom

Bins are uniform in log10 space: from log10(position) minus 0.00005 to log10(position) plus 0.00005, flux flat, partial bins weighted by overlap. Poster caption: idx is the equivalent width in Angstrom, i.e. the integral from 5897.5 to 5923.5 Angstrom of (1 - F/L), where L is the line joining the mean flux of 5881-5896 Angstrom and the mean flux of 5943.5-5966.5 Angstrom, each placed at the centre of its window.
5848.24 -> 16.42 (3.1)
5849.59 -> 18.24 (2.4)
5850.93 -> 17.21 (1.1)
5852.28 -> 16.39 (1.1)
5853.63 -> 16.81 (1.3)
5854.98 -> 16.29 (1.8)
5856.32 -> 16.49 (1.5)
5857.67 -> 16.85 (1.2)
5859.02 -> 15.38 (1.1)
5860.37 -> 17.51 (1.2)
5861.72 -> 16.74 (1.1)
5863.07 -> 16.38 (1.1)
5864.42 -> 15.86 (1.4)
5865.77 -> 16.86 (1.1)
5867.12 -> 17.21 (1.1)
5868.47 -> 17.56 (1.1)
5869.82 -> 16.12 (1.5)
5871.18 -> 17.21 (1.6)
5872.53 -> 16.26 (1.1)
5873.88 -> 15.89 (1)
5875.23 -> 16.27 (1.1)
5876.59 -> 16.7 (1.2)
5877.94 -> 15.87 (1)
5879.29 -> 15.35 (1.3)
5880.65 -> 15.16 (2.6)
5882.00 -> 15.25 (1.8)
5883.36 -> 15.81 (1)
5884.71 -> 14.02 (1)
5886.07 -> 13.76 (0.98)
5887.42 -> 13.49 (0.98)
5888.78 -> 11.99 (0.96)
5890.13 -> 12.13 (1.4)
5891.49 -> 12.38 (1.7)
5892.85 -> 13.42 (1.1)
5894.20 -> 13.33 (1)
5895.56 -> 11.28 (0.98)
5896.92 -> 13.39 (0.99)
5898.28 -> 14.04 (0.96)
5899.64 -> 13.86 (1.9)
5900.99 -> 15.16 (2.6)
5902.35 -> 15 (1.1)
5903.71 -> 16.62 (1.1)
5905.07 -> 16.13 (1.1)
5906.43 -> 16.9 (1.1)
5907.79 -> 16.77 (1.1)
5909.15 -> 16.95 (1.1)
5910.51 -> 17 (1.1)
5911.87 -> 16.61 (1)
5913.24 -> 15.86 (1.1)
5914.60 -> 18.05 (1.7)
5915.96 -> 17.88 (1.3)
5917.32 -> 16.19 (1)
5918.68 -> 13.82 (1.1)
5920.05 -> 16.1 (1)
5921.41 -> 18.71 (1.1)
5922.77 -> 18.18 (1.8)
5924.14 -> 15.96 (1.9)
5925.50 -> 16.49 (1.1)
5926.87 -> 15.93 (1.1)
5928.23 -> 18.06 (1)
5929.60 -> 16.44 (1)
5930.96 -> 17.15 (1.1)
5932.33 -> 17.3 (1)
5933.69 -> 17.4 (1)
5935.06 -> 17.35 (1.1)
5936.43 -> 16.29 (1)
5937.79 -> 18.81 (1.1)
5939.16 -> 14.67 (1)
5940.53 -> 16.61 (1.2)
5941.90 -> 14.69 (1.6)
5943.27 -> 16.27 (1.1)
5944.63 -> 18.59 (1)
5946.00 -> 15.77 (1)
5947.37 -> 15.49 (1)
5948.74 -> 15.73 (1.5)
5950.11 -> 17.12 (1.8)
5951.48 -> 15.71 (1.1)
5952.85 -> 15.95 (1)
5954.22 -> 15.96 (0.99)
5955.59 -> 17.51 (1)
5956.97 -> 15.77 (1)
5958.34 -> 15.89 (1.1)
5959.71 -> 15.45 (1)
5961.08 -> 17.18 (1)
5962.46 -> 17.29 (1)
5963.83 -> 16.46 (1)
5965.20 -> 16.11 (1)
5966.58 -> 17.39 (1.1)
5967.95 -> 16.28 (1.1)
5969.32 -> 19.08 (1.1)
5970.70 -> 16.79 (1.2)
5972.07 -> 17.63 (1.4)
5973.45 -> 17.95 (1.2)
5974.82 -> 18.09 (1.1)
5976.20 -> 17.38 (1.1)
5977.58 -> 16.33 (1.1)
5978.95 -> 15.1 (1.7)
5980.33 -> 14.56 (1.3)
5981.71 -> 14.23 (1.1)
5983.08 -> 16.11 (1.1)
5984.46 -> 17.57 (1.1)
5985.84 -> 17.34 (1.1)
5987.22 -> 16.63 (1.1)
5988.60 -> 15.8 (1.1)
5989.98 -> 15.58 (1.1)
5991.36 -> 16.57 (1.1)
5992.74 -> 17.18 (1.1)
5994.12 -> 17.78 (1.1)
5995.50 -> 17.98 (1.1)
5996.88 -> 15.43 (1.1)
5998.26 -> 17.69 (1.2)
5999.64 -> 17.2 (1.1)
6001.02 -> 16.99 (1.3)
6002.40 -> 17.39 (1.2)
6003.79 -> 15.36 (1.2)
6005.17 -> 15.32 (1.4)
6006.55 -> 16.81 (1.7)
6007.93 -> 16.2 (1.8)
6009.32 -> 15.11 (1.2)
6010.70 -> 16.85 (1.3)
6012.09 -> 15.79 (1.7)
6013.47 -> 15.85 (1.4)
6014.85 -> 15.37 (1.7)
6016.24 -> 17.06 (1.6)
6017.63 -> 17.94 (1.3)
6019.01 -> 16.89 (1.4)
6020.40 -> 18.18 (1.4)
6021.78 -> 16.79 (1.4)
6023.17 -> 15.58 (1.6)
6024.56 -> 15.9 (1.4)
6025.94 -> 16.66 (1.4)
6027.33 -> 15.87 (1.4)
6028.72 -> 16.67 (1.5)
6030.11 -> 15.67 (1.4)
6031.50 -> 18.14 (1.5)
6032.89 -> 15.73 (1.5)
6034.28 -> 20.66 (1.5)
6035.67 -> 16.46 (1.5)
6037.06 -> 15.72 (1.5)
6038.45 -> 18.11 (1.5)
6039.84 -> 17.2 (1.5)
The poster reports -3.39 Angstrom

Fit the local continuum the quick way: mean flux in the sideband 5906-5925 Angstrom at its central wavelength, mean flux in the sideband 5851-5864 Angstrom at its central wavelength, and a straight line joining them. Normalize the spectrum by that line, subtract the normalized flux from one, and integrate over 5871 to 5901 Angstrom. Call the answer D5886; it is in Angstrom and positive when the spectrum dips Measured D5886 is 4.1 Angstrom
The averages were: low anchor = 16.6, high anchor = 16.8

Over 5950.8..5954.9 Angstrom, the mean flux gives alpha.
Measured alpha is 15.9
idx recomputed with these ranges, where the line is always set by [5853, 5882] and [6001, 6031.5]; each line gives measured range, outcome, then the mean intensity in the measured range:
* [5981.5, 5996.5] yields -0.25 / 16.7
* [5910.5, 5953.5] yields -0.60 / 16.6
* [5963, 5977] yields -0.78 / 17.3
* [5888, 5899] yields 2.44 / 12.7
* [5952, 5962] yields 0.08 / 16.2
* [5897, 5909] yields 0.64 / 15.5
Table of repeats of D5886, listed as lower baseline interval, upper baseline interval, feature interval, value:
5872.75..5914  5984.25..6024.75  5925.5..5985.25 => -2.8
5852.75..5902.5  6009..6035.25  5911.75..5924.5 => -0.9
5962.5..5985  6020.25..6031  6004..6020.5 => 0.1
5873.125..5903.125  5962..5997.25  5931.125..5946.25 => -1.1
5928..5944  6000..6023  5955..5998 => -0.2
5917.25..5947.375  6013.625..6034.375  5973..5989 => 0.3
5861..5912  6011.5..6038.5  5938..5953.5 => -0.2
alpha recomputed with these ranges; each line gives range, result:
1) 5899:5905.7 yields 15.4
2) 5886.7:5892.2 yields 12.5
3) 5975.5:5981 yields 15.8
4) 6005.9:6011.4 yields 16.2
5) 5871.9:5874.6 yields 16.1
